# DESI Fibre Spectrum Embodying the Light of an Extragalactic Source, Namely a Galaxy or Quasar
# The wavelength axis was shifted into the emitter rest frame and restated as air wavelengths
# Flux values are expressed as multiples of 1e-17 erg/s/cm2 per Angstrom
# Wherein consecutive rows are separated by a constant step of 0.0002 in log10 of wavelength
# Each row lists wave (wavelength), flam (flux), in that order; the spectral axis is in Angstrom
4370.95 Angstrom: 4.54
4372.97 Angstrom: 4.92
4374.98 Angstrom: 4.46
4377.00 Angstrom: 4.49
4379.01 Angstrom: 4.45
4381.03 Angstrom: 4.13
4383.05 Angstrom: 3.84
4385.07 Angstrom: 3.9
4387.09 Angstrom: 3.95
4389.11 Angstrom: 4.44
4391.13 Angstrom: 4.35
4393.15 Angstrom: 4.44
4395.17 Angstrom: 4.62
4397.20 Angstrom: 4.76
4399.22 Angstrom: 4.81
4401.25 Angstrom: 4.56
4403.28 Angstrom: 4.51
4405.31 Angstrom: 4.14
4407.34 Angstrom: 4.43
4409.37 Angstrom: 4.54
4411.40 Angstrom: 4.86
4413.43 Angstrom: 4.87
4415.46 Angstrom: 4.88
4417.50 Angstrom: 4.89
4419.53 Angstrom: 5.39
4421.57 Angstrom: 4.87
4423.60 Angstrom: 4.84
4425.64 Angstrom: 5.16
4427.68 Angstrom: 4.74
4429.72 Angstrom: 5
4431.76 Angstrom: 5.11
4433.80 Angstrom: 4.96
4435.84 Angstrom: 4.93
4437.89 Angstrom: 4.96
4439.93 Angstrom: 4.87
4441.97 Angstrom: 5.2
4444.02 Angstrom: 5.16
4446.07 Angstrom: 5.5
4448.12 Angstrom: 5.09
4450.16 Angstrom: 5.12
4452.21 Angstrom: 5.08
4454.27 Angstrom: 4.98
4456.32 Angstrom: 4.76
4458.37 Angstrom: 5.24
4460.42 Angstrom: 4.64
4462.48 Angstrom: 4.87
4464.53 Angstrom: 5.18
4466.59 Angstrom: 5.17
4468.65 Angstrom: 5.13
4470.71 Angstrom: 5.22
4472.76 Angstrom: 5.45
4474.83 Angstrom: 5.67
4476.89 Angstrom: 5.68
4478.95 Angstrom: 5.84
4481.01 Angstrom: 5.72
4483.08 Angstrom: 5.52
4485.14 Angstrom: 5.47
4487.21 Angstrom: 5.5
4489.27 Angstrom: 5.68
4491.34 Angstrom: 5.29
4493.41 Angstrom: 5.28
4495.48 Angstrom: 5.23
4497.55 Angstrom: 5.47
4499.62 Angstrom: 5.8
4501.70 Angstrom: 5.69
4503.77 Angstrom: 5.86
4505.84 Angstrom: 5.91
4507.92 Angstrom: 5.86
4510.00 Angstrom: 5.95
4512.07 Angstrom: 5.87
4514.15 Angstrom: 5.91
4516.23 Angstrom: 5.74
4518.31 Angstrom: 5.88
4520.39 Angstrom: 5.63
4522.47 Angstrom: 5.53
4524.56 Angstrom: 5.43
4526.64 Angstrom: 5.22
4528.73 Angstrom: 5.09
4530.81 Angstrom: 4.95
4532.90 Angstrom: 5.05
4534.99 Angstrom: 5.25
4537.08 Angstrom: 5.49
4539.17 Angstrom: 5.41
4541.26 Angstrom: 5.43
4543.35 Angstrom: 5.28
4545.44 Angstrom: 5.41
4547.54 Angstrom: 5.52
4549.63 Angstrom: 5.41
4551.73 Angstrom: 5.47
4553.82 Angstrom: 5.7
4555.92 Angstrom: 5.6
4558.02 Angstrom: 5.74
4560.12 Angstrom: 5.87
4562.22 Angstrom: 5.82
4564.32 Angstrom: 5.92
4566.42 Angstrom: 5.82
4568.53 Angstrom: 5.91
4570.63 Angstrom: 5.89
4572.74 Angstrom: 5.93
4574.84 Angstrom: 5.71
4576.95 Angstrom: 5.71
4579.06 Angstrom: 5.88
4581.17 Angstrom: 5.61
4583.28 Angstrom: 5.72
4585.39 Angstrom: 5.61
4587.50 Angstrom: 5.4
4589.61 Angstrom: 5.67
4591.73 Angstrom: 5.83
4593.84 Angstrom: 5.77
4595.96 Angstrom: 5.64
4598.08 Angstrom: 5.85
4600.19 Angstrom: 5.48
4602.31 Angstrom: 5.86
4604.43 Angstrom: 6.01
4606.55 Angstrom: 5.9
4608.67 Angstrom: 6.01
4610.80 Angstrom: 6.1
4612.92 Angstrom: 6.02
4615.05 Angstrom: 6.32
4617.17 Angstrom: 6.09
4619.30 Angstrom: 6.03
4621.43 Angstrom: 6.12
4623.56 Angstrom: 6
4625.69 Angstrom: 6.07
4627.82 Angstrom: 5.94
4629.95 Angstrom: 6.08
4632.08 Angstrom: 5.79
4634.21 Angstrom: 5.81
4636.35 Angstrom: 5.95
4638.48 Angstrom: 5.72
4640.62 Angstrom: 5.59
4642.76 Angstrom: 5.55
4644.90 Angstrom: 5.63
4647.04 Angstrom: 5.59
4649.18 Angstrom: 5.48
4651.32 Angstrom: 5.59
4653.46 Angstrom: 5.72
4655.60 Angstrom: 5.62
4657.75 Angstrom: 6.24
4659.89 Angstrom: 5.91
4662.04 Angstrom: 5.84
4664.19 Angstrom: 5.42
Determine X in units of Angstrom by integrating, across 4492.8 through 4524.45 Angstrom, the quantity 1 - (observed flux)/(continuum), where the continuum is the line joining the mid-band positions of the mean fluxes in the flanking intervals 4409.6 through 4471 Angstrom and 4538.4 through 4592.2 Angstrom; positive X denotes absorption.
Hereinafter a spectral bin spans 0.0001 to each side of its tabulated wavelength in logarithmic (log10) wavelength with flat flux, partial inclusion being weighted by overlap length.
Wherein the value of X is -2.0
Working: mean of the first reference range 5.01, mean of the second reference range 5.66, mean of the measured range 5.7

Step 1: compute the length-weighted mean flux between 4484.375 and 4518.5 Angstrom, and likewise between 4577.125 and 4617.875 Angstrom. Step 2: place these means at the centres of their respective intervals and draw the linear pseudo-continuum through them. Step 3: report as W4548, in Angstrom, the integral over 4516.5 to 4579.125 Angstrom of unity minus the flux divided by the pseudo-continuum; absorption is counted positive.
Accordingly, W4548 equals 2.0 Angstrom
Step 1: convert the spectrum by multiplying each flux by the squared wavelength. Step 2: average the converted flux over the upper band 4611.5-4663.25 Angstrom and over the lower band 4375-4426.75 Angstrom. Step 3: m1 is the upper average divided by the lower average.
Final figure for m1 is 1.43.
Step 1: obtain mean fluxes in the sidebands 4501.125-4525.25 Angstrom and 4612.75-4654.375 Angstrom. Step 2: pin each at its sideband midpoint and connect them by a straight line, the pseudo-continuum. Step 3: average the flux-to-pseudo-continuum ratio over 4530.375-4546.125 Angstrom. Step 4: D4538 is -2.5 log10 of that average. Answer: 0.10 mag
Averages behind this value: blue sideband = 5.78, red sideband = 5.85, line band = 5.29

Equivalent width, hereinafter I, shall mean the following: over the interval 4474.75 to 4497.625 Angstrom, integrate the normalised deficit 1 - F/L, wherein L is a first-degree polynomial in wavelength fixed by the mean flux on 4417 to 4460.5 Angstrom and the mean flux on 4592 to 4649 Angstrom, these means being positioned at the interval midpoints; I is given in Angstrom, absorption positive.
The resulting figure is -1.19 Angstrom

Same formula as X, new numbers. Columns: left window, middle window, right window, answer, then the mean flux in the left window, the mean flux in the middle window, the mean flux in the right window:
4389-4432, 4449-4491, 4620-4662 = -2.3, 4.74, 5.3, 5.81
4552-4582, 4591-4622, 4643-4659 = -1.0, 5.79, 5.93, 5.69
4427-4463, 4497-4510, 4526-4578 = -1.2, 5.02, 5.79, 5.55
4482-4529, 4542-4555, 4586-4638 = 0.6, 5.61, 5.47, 5.9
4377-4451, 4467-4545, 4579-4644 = -4.1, 4.73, 5.52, 5.85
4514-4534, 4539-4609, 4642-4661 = -2.1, 5.42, 5.7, 5.71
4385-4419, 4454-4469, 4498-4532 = 0.4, 4.56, 4.99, 5.64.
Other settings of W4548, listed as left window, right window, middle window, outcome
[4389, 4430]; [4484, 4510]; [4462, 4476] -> 0.16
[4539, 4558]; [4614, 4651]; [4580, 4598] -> 0.00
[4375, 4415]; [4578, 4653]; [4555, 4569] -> -0.83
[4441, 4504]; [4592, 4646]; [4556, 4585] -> -0.47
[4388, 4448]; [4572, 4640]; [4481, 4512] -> -2.13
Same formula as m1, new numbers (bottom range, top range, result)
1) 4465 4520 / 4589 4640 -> 1.11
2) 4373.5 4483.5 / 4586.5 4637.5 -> 1.31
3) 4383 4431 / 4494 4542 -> 1.26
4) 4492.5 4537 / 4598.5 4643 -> 1.12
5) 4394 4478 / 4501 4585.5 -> 1.19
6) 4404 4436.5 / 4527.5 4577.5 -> 1.22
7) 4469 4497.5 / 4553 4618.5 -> 1.11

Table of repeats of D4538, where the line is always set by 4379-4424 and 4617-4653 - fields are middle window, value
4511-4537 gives -0.05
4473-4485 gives -0.14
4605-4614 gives -0.06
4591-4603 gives -0.02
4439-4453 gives -0.08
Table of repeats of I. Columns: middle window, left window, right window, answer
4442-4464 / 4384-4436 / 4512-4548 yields -0.4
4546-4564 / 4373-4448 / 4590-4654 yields -0.5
